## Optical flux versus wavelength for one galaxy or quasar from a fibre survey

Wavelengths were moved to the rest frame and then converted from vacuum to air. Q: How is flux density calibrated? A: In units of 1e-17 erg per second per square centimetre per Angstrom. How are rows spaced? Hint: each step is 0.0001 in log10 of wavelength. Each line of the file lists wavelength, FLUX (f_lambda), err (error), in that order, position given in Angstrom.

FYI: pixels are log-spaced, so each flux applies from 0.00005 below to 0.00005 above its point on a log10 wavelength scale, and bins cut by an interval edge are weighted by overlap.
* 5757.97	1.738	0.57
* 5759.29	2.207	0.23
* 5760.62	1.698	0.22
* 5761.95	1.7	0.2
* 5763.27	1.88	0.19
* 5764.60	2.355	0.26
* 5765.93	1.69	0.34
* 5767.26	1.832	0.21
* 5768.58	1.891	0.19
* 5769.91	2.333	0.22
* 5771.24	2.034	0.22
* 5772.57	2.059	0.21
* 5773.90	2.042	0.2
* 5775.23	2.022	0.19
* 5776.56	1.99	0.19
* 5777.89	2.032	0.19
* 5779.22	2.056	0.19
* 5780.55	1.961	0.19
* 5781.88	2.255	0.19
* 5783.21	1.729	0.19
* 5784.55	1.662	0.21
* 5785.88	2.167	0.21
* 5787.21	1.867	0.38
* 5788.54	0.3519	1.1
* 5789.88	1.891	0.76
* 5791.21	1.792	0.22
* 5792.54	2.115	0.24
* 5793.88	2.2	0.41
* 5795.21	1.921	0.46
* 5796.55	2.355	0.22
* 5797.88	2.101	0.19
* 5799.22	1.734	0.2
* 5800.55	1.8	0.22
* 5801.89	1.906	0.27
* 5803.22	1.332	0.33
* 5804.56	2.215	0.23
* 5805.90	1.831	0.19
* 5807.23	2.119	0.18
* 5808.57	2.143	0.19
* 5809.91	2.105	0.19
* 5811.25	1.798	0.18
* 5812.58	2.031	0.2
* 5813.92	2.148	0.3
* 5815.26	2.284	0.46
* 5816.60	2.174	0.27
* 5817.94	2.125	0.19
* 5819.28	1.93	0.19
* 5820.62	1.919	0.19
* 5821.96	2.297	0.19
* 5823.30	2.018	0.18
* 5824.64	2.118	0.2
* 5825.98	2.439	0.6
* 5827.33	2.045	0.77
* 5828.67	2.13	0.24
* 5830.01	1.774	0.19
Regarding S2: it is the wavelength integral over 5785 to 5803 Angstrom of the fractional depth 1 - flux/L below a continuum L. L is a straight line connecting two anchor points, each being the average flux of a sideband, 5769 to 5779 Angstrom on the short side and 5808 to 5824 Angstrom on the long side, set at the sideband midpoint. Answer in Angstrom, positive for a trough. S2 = 2.0 Angstrom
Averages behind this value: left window 2.07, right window 2.08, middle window 1.85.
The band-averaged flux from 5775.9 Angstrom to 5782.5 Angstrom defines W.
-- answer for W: 2.06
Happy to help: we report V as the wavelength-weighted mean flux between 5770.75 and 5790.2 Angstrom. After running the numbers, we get 1.87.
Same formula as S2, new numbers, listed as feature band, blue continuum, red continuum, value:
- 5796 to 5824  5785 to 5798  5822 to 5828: 0.21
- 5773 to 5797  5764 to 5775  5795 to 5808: 0.88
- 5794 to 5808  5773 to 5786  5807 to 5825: 0.69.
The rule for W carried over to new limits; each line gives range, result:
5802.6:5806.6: 1.8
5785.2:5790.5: 1.57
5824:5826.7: 2.27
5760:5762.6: 1.7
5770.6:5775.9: 2.04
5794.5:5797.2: 2.14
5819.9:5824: 2.08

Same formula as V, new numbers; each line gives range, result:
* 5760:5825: 1.96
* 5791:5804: 1.93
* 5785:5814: 1.9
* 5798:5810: 1.91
